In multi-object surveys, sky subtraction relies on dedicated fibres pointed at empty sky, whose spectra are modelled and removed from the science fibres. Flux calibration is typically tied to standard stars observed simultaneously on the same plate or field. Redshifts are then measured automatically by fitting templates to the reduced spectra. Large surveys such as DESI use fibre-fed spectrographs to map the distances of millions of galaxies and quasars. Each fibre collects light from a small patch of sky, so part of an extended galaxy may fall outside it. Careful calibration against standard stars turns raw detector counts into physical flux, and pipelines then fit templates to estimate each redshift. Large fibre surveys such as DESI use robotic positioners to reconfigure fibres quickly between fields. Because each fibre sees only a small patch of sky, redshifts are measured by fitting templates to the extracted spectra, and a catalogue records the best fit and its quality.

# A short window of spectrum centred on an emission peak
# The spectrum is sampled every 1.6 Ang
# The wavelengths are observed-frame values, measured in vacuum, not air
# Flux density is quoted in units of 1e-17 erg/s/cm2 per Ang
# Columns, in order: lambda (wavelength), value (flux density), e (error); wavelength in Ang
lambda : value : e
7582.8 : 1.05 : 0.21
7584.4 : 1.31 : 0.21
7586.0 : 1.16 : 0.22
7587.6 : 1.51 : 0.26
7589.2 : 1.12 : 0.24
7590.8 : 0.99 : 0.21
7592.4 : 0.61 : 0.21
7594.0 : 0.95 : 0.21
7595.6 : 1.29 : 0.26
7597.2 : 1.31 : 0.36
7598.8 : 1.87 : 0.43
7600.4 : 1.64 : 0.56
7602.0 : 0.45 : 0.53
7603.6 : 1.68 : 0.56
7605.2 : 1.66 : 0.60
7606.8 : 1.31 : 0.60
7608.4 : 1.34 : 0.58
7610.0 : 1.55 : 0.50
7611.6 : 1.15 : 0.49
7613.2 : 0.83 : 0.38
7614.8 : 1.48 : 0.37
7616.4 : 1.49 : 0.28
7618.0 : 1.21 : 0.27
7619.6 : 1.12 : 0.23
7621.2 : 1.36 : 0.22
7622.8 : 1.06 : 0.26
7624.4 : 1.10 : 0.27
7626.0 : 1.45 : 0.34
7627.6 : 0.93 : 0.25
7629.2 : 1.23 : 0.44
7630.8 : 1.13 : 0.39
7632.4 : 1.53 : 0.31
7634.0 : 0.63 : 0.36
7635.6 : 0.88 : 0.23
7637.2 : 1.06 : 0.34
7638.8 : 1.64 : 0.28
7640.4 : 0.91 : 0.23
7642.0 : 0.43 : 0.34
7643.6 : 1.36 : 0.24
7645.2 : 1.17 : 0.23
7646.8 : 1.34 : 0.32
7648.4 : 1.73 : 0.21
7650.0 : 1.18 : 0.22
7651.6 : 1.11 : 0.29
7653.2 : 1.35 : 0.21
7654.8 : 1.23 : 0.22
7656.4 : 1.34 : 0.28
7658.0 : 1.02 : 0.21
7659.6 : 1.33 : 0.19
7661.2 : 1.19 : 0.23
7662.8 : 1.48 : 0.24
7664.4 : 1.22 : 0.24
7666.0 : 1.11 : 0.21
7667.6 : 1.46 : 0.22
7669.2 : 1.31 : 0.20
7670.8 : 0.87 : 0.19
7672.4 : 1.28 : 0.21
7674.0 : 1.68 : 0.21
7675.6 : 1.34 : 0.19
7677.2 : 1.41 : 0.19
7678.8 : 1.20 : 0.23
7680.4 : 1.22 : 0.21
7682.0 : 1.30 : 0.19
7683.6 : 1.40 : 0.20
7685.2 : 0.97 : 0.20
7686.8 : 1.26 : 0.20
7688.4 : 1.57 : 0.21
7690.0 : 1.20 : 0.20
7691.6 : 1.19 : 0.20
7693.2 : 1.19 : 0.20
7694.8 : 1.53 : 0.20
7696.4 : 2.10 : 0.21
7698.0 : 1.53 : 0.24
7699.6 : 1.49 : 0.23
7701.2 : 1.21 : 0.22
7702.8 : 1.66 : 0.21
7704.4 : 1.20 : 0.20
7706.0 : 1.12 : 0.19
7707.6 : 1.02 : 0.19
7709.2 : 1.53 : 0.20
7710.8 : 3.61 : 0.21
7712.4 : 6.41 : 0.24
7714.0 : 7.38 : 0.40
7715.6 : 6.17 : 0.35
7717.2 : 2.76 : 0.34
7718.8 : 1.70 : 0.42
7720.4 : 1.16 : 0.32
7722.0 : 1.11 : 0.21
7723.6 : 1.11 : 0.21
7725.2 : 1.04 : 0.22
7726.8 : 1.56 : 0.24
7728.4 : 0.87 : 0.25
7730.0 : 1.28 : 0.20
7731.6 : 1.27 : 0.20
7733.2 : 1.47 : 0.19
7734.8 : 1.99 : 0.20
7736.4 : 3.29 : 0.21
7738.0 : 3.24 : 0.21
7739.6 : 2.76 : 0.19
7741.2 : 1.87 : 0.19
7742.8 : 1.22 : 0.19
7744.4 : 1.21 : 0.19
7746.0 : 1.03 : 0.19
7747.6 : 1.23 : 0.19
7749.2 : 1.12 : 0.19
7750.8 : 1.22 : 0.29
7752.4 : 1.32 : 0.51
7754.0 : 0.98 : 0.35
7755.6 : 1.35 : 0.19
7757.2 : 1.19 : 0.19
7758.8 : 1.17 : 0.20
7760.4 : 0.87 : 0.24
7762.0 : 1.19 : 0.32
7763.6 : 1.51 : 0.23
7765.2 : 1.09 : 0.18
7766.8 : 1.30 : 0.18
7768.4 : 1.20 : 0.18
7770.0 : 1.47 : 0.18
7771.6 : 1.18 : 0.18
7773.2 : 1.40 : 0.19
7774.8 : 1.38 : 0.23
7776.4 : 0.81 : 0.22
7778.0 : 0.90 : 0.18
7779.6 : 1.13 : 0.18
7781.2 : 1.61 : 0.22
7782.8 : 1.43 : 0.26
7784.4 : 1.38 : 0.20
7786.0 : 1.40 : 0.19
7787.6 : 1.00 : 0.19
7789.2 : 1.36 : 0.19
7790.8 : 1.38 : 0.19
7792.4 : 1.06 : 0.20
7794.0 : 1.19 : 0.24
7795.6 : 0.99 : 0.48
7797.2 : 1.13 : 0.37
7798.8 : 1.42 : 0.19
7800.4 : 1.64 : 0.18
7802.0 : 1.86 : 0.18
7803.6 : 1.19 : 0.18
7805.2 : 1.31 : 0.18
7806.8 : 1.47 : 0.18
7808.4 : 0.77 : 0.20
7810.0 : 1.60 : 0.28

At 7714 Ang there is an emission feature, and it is Halpha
